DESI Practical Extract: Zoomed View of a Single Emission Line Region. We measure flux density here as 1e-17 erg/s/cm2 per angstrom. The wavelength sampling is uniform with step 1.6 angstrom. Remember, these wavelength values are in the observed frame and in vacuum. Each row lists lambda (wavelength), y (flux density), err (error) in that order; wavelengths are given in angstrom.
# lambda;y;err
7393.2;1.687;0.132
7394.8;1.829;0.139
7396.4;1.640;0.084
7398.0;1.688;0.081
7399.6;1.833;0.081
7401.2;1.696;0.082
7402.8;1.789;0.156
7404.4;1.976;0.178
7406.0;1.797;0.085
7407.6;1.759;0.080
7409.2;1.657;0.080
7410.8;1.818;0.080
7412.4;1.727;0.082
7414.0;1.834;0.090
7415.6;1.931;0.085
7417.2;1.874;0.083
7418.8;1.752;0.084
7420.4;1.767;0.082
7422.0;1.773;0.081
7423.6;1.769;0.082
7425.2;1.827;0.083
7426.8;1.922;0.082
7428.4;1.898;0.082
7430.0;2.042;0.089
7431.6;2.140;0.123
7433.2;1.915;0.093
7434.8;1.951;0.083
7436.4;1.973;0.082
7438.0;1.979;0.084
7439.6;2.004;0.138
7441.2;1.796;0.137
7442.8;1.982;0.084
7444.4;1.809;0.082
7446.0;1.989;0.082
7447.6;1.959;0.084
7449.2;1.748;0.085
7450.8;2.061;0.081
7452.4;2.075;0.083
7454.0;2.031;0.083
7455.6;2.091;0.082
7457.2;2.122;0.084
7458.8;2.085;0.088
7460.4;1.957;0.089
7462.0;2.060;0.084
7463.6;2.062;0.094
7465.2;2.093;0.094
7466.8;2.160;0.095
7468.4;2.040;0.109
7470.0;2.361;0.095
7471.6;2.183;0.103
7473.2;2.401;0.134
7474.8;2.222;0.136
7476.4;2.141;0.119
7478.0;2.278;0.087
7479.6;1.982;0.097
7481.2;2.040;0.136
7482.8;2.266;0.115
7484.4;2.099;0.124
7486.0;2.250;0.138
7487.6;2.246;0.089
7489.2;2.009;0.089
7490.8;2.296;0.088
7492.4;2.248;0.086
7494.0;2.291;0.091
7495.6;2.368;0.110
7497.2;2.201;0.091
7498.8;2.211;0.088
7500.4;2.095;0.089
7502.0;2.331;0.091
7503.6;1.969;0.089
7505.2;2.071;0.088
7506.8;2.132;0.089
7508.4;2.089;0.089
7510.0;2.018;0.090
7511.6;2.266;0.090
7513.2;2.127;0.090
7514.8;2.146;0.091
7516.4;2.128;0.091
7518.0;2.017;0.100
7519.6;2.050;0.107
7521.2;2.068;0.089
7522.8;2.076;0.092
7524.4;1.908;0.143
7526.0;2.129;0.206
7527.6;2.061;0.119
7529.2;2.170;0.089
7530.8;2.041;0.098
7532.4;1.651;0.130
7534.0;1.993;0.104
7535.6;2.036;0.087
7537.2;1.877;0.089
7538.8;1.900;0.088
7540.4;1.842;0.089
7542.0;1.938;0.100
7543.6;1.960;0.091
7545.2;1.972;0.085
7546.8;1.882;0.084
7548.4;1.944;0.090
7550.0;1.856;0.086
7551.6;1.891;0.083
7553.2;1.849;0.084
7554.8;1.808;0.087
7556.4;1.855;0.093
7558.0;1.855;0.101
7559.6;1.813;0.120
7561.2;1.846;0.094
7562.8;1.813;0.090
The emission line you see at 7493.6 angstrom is Mg II 2798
